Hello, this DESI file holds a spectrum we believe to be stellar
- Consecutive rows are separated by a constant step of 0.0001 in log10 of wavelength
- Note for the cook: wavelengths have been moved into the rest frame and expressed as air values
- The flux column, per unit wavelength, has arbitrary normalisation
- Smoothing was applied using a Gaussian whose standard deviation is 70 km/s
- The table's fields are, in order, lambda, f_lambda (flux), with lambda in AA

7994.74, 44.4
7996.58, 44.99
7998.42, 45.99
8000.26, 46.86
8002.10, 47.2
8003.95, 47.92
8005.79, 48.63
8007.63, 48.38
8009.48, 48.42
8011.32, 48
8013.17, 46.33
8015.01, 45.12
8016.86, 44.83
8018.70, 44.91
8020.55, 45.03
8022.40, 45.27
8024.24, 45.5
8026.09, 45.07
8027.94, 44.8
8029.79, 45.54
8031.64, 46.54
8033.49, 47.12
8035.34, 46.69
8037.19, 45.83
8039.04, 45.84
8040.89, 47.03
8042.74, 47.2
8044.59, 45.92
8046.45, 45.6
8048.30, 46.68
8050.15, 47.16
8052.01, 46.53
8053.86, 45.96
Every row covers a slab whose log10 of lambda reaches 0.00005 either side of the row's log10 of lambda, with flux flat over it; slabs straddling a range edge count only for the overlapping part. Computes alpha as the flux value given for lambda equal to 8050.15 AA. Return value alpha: 47.16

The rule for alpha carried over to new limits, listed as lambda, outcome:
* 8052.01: 46.53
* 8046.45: 45.6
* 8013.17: 46.33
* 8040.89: 47.03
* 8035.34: 46.69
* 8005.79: 48.63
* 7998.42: 45.99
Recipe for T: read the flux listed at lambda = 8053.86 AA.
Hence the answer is 45.96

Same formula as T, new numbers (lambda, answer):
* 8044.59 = 45.92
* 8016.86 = 44.83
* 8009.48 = 48.42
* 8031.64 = 46.54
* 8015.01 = 45.12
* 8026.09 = 45.07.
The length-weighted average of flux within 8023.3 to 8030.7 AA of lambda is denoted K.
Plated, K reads 45.2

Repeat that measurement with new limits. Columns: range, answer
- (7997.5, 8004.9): 47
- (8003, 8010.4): 48.3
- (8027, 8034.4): 46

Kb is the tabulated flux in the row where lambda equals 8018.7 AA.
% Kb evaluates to 44.91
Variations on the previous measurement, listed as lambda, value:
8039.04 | 45.84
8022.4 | 45.27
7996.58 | 44.99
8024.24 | 45.5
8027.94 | 44.8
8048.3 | 46.68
